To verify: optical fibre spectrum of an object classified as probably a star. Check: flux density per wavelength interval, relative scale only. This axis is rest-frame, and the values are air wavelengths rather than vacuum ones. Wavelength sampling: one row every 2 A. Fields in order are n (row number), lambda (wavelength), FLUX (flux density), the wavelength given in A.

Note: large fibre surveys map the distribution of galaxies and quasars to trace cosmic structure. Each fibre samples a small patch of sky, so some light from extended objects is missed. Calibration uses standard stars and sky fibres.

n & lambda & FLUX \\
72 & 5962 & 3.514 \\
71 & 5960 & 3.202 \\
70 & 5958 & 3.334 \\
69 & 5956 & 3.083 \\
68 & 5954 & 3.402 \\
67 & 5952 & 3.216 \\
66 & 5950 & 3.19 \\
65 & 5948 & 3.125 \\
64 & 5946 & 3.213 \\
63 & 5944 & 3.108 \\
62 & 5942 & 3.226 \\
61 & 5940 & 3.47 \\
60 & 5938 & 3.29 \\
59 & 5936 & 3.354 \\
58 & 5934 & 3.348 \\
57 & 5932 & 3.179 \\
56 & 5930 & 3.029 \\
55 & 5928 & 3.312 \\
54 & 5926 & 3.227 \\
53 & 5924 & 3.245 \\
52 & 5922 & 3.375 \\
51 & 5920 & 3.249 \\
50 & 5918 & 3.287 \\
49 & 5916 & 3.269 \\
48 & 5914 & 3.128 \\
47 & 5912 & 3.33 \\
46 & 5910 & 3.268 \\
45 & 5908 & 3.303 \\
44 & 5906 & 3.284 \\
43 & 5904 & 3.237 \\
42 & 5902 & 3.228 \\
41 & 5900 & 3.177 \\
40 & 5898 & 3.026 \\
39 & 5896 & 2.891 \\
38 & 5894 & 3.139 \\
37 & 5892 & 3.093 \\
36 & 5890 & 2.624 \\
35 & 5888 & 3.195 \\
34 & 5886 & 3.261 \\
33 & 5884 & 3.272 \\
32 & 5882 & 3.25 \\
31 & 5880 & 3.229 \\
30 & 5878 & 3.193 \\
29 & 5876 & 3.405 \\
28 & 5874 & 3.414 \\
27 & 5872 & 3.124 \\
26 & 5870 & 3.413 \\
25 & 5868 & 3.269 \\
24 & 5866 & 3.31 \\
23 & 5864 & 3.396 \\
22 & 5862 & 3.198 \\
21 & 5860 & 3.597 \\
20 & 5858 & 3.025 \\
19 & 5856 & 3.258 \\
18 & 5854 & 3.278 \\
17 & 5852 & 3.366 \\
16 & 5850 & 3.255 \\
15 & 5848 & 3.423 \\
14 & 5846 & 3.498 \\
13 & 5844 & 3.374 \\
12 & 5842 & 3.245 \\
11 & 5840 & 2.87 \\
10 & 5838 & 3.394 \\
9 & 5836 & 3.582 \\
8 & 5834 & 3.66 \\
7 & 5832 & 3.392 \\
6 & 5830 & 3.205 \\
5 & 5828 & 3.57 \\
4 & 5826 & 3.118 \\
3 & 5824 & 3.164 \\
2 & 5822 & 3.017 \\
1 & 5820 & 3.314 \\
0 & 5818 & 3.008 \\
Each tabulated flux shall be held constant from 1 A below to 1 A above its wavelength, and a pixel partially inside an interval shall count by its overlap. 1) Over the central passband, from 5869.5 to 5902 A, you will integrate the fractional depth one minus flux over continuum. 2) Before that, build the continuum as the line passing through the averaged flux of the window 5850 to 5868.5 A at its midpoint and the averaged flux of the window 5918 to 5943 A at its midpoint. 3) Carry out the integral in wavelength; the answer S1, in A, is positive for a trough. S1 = 1.21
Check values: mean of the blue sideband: 3.3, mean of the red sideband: 3.28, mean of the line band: 3.17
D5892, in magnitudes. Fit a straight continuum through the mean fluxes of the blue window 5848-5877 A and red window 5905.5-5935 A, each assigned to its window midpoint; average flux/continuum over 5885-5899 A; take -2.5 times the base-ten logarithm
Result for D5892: 0.09 mag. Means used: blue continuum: 3.31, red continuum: 3.26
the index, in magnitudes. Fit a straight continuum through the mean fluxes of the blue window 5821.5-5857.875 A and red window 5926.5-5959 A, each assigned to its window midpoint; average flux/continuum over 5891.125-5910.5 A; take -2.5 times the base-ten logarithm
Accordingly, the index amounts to 0.04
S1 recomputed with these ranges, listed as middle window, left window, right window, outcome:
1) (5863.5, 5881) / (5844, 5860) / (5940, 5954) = 0.0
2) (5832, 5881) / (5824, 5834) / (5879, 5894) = -1.3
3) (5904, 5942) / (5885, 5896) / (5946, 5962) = -1.5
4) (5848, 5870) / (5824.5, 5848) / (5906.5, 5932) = 0.1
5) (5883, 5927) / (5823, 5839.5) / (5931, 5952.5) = 1.4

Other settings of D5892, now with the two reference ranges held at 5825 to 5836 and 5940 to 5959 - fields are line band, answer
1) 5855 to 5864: 0.03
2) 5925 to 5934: 0.02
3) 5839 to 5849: 0.03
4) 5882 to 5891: 0.07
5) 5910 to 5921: 0.01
